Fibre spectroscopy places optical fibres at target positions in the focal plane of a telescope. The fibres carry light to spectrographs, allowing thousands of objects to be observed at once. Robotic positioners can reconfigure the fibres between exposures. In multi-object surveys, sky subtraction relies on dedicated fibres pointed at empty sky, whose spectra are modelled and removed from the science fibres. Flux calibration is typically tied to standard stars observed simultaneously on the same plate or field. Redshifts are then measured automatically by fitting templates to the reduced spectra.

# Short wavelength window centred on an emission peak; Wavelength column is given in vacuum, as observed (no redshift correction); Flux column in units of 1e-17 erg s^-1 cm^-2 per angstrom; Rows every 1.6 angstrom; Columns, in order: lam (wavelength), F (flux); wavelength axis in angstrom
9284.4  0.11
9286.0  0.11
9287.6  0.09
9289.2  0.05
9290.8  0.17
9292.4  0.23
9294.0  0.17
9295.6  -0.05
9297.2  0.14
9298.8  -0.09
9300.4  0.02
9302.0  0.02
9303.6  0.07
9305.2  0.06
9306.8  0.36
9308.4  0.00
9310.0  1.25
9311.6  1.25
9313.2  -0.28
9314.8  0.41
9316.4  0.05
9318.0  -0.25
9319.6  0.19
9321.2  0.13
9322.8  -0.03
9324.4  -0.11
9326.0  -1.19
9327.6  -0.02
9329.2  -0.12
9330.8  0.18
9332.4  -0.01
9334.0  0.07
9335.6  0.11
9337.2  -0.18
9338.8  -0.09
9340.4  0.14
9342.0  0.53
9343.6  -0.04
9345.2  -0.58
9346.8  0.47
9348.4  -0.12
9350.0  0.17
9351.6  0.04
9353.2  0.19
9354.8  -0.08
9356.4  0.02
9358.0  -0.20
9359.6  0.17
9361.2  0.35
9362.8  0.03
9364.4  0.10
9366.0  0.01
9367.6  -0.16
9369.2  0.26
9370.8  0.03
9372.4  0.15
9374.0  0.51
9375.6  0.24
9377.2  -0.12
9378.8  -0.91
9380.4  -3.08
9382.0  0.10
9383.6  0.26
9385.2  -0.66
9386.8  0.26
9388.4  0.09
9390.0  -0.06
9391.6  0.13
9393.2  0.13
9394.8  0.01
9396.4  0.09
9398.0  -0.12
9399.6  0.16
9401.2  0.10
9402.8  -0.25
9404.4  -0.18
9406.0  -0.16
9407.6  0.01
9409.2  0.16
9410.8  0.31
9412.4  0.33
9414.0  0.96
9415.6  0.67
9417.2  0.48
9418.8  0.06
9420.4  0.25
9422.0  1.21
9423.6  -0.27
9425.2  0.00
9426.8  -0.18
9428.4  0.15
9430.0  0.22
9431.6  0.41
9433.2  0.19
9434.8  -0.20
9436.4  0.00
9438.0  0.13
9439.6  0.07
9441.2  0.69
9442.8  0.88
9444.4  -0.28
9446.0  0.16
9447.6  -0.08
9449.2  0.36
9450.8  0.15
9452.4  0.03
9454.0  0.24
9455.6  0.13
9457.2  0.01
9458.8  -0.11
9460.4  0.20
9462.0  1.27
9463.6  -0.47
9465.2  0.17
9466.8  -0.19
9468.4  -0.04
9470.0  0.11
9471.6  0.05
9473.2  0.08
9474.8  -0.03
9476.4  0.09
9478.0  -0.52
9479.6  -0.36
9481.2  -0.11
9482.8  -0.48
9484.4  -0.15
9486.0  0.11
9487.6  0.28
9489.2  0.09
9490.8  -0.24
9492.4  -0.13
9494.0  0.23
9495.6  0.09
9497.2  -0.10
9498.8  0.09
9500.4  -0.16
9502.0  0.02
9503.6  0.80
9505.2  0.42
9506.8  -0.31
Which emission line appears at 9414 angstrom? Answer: Hbeta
